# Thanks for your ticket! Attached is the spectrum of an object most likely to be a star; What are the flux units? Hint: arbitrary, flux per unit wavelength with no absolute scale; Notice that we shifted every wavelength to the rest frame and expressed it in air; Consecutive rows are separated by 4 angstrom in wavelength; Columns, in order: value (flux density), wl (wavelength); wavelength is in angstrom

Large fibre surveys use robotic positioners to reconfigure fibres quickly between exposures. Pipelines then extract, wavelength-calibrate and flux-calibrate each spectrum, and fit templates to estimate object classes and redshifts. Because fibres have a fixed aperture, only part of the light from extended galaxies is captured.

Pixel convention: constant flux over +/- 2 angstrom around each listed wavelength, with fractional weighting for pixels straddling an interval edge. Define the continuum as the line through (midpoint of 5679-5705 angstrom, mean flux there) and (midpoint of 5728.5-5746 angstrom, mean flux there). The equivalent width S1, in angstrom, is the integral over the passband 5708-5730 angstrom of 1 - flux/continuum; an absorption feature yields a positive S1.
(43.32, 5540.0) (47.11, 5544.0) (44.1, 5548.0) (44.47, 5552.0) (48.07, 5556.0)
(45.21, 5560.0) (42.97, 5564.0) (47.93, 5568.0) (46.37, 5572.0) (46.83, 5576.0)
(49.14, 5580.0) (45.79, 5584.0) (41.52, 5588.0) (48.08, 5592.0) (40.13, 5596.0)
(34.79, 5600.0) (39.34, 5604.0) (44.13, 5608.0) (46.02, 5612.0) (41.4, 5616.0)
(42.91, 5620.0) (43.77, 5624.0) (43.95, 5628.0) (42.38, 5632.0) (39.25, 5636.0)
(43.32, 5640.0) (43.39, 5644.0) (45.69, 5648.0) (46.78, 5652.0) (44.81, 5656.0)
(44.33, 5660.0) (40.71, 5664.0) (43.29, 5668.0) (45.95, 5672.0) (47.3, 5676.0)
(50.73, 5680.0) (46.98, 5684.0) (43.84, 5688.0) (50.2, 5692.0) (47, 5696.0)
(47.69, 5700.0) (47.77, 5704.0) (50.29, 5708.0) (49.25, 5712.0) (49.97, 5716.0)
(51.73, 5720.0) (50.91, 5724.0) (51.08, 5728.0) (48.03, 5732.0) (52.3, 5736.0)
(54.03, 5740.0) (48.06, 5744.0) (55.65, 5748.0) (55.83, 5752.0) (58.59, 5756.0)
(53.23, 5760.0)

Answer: -0.5 angstrom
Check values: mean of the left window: 47.6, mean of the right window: 50.6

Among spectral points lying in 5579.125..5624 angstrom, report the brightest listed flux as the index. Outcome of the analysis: 49.14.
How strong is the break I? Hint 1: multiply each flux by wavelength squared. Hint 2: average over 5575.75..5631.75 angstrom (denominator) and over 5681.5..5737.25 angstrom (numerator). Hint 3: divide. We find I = 1.2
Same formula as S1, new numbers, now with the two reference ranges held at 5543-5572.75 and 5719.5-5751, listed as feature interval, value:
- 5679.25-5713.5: 1.5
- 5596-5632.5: 4.3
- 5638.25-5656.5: 1.5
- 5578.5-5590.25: 0.3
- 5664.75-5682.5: 1.1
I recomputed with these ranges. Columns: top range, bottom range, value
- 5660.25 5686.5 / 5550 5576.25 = 1.03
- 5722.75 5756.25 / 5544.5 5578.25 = 1.22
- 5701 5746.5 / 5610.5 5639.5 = 1.22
